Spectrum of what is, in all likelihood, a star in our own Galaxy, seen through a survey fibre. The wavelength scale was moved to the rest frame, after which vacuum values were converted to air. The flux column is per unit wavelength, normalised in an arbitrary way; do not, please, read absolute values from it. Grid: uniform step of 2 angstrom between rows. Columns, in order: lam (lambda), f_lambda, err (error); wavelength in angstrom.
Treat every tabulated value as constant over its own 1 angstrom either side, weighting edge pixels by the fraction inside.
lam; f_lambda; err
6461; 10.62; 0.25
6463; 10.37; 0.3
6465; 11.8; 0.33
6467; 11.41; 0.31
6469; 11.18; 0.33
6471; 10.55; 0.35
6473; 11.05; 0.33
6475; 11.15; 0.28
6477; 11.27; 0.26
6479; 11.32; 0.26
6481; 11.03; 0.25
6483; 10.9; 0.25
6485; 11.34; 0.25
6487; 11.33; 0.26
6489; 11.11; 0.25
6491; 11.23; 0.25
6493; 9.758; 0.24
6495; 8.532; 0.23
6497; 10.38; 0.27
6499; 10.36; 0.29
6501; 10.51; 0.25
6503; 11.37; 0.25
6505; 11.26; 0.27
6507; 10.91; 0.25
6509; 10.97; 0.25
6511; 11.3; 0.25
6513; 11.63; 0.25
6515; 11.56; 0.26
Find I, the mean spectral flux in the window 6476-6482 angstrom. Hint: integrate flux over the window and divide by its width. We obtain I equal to 11.2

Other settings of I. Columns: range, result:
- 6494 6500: 9.76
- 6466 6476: 11.1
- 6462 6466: 11.1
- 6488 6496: 10.2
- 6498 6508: 10.9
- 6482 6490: 11.2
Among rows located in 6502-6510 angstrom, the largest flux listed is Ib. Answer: 11.37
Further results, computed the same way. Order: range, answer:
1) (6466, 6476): 11.41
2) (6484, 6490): 11.34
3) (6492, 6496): 9.758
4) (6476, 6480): 11.32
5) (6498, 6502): 10.51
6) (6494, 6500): 10.38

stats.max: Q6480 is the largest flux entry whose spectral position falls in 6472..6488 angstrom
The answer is 11.34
